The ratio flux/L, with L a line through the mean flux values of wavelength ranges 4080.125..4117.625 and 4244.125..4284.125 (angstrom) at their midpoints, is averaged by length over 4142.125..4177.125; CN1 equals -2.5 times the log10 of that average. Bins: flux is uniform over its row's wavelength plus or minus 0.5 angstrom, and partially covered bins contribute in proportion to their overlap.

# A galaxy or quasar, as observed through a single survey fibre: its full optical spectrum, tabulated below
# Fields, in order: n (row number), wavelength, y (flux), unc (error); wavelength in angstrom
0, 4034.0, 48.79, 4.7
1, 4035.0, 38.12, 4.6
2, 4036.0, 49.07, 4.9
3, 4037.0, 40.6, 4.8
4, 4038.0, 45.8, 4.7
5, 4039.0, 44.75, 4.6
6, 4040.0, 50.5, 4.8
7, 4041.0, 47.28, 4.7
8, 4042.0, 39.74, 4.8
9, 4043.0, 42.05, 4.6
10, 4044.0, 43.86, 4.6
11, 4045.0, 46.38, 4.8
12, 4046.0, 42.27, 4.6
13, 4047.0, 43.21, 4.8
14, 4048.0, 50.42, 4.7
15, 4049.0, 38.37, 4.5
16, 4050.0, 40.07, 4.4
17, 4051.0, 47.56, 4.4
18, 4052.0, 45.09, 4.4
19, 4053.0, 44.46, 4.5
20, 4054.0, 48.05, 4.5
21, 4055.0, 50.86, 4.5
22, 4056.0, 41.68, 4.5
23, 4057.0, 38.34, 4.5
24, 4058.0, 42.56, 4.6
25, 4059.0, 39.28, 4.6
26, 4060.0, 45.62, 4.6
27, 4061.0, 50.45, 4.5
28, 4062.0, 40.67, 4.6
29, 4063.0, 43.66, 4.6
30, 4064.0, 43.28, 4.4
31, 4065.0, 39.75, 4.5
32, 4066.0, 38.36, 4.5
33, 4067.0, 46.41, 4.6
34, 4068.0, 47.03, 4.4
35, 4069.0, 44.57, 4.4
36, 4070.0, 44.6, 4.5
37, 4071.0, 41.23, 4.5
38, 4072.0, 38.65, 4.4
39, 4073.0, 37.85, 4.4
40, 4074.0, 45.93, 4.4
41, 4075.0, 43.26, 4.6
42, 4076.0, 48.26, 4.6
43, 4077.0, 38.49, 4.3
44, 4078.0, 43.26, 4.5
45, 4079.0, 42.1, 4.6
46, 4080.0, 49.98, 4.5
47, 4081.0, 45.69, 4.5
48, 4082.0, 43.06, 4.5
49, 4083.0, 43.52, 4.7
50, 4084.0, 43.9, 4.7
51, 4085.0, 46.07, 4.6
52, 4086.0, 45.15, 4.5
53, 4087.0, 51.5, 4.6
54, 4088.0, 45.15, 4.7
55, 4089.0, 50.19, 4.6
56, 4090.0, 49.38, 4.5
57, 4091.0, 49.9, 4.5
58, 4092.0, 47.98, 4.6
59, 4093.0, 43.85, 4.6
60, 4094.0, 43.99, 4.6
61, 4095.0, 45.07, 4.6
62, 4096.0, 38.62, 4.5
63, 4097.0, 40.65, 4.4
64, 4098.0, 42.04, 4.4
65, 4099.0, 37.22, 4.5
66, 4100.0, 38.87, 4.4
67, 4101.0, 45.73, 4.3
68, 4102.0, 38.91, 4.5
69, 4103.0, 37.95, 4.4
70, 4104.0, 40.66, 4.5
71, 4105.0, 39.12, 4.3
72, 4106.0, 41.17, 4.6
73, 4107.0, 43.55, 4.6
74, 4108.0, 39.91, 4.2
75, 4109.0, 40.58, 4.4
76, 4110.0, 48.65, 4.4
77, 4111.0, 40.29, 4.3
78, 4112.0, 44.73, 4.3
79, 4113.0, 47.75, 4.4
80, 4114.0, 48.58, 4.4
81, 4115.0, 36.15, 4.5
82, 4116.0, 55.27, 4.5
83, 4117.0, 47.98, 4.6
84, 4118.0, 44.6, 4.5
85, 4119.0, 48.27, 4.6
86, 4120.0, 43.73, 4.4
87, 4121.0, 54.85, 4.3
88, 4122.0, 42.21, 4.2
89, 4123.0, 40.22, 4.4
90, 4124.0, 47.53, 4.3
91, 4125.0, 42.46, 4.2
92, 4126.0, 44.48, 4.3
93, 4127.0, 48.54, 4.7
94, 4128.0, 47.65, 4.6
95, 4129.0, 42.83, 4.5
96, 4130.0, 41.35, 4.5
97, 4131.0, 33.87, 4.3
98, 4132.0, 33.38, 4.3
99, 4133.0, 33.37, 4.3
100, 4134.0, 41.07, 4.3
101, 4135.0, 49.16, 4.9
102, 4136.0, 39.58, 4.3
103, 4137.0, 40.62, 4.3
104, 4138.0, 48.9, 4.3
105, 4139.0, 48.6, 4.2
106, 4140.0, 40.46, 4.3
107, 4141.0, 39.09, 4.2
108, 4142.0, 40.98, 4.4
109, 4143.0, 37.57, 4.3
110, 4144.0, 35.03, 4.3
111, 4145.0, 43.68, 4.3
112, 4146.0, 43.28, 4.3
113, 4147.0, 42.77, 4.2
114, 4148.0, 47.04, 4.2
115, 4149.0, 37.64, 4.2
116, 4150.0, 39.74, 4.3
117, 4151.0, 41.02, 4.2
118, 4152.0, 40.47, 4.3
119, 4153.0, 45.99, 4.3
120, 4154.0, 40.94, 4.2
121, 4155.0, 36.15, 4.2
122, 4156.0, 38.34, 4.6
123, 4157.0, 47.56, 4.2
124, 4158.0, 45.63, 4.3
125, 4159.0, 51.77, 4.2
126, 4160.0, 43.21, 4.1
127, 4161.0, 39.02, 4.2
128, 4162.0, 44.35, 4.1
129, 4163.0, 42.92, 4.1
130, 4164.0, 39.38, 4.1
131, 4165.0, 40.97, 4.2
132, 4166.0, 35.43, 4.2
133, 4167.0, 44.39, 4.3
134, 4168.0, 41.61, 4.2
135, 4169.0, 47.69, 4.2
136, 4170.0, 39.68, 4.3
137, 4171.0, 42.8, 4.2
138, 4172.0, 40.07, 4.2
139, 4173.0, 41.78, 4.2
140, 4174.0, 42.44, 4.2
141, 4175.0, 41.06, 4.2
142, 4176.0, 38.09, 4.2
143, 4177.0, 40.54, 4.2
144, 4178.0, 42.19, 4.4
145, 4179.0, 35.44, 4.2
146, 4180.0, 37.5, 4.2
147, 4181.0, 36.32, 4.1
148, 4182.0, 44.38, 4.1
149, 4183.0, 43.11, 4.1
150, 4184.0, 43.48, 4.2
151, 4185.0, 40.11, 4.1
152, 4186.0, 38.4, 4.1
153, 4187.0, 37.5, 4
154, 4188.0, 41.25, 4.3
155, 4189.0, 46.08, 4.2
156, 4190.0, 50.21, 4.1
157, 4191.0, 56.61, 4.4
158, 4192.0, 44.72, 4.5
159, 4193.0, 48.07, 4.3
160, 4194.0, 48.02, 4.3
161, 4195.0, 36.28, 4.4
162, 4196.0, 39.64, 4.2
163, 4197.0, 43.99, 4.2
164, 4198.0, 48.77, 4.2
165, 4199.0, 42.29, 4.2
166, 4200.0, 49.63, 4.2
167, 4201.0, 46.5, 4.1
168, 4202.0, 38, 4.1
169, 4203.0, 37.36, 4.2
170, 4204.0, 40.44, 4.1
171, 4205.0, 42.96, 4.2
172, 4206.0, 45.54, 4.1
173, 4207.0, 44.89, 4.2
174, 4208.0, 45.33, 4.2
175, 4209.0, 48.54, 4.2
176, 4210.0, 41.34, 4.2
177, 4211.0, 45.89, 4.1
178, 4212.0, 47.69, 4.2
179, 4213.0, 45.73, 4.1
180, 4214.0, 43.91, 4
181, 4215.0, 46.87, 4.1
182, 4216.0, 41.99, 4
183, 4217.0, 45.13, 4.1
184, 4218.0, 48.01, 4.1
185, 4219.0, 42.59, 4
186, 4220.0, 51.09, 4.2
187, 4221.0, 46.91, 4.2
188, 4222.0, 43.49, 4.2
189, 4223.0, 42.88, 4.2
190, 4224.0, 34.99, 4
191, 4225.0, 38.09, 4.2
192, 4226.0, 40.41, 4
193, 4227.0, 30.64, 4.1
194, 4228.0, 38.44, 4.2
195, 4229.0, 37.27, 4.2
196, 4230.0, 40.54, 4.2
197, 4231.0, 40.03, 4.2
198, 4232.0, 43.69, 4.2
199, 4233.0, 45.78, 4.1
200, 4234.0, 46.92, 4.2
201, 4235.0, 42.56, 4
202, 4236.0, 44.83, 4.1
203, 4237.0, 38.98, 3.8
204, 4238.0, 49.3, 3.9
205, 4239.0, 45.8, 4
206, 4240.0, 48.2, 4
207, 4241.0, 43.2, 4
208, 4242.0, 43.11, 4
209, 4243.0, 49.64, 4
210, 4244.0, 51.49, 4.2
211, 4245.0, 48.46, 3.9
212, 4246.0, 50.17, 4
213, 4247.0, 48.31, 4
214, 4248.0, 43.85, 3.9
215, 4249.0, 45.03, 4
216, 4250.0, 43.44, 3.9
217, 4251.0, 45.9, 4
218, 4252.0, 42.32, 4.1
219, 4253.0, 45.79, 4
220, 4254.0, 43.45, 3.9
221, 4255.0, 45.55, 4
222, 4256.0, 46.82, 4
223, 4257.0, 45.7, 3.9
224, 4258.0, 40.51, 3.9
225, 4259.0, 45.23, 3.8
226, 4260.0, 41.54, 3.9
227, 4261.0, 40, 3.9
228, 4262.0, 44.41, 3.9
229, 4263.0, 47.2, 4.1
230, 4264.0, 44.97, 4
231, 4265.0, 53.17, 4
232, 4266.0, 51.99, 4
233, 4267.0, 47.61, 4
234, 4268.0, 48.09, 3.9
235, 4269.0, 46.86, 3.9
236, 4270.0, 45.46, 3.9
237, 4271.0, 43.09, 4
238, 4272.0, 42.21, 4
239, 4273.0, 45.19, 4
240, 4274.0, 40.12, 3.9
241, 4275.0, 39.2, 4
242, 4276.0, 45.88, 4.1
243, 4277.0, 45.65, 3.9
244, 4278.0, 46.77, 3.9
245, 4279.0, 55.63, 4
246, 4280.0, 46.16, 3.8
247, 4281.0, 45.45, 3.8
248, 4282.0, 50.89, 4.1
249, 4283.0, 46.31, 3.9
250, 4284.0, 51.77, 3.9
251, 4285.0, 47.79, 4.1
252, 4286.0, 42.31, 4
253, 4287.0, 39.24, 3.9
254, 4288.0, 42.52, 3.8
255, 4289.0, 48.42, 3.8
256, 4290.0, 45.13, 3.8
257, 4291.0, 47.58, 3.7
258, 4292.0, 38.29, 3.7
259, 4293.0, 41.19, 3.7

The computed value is 0.08 mag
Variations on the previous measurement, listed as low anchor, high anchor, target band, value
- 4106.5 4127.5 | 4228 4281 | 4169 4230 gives 0.06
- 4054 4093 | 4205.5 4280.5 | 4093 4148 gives 0.05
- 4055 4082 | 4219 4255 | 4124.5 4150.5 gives 0.05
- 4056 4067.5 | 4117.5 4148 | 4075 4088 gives -0.06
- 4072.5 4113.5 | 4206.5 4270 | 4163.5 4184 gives 0.09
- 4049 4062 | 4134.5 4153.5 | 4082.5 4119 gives -0.02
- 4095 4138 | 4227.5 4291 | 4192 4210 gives 0.01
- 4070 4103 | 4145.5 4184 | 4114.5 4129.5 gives -0.07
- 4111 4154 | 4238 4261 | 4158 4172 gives 0.03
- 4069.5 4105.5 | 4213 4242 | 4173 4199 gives 0.02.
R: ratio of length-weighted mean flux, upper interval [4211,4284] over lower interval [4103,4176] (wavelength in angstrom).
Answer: 1.05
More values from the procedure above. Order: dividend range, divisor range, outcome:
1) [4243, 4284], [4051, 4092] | 1.03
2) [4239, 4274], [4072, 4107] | 1.05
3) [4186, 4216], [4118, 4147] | 1.04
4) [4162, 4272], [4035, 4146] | 1.00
